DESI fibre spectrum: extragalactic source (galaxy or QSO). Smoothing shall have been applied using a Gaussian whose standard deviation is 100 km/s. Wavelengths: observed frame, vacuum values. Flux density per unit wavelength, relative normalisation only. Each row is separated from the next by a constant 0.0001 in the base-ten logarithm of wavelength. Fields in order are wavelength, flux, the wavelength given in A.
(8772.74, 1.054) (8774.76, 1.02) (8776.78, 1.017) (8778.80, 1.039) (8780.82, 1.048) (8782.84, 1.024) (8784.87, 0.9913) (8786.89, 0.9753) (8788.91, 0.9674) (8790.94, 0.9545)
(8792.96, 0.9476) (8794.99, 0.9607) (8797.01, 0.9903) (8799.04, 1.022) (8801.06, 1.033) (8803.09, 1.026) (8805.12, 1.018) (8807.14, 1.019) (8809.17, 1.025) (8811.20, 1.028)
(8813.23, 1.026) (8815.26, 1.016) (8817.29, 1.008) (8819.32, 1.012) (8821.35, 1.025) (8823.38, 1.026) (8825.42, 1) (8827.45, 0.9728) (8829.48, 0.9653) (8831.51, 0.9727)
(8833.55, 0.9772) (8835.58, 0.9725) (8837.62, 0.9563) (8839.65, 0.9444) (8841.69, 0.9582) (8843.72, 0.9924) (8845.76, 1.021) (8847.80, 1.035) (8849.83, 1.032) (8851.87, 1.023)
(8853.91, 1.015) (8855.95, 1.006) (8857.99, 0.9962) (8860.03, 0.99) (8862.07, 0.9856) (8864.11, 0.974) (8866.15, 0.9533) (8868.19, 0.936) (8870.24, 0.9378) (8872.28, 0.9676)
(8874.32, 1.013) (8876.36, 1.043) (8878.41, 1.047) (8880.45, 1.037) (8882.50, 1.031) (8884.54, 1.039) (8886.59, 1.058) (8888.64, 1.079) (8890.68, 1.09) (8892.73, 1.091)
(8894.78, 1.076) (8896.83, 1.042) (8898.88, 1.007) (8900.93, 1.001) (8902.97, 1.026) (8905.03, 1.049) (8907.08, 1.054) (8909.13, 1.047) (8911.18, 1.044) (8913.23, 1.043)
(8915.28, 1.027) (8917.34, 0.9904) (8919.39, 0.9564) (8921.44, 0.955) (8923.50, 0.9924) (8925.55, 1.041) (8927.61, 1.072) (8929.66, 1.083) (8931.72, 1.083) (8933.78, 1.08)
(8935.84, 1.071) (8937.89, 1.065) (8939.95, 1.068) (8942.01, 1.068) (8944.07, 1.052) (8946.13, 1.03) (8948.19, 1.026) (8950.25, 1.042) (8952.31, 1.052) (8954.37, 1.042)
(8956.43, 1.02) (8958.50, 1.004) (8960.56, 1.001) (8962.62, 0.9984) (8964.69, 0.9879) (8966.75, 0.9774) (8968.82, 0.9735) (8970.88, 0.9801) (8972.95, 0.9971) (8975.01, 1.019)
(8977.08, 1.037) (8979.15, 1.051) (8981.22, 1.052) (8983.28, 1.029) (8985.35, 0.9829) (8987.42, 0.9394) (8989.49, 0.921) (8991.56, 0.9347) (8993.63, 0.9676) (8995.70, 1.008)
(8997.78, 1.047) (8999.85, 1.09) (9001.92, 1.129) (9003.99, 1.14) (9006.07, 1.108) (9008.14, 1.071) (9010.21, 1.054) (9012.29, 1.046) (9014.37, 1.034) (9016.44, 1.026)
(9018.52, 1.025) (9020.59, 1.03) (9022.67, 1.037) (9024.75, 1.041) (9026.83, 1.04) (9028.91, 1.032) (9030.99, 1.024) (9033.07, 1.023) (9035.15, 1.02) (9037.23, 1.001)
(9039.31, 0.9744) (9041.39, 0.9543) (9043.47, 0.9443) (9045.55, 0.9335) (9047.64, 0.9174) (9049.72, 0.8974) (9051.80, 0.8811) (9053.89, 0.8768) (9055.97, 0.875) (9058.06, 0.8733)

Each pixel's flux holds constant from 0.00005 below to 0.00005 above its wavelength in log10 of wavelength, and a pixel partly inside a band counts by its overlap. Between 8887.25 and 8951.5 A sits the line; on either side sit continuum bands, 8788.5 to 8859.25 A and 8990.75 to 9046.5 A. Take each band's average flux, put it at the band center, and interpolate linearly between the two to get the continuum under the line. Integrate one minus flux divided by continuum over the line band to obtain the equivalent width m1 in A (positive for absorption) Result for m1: -2.0 A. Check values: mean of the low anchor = 0.999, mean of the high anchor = 1.03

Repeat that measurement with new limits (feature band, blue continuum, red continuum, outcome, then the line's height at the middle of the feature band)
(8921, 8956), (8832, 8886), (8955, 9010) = -1.3 A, 1.01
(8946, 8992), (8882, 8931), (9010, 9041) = 1.2 A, 1.03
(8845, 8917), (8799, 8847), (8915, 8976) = -0.8 A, 1.01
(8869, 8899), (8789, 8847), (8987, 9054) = -1.2 A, 0.999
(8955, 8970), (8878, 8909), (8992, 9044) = 0.6 A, 1.04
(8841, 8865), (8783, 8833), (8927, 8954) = 0.4 A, 1.02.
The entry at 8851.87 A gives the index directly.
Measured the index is 1.023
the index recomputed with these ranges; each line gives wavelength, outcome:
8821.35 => 1.025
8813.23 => 1.026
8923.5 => 0.9924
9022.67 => 1.037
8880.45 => 1.037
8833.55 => 0.9772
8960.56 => 1.001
